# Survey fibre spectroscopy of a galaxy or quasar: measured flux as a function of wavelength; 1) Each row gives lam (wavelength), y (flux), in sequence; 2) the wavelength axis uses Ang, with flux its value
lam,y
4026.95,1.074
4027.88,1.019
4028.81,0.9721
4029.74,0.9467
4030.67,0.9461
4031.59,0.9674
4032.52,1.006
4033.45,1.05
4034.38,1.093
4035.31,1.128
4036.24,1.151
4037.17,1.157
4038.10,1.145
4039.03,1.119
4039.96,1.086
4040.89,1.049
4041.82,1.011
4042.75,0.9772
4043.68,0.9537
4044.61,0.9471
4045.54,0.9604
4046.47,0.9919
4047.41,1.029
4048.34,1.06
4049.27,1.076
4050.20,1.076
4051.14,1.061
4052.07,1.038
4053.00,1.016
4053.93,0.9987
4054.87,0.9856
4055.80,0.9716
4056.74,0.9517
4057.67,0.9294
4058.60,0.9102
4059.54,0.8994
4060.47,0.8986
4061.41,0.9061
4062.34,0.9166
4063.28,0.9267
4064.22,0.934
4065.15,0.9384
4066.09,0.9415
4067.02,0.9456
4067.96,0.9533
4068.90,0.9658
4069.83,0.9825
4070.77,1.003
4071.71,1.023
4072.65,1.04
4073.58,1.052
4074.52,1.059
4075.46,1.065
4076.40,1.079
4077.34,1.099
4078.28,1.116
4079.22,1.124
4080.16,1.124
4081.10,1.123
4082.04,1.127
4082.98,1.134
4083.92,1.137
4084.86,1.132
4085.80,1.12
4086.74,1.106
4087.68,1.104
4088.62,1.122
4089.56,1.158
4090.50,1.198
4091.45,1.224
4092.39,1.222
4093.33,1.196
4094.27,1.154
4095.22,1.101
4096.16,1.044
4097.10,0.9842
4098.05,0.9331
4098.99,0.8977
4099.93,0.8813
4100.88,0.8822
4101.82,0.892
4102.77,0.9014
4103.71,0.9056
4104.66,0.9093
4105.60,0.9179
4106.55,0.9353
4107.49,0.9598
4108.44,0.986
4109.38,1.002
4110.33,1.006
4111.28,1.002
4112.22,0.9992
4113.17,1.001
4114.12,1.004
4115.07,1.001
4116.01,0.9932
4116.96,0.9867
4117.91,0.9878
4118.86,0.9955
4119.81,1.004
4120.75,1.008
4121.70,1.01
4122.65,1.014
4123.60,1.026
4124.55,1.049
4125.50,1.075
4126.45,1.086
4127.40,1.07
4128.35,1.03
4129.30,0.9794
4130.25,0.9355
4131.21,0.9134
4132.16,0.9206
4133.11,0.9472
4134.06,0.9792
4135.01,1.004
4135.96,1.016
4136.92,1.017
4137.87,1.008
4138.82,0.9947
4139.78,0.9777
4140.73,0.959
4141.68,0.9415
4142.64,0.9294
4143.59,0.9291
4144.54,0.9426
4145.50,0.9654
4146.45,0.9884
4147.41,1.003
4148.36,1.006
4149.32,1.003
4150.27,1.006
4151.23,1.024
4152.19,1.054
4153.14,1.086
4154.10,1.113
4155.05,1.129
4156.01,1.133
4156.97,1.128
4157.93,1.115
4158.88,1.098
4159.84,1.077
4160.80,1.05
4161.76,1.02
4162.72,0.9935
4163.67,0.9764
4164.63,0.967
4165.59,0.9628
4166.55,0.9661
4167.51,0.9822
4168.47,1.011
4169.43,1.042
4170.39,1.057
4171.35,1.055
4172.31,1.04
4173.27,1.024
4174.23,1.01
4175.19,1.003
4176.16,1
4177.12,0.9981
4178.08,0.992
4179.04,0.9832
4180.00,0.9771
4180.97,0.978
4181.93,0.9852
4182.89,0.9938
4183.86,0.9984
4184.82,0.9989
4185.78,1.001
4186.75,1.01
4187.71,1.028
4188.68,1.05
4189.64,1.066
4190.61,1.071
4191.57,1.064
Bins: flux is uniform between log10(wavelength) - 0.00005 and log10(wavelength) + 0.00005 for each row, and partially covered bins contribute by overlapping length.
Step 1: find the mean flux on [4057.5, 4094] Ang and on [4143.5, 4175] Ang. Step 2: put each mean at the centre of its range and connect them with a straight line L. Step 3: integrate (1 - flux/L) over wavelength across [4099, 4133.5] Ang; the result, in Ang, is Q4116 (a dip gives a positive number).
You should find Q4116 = 2.1 Ang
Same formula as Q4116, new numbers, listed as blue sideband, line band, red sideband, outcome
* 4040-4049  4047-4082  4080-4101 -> 1.21 Ang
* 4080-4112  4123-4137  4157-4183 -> 0.38 Ang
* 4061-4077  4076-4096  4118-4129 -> -2.74 Ang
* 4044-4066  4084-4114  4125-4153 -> -1.42 Ang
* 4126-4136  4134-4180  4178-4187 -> -1.22 Ang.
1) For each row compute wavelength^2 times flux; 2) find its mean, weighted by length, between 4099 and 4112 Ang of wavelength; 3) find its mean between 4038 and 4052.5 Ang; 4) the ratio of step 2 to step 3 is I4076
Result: 0.9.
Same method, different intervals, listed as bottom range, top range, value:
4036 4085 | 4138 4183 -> 1.04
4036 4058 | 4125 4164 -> 1.03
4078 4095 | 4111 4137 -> 0.89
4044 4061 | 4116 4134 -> 1.05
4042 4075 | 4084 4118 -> 1.07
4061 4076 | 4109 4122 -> 1.04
